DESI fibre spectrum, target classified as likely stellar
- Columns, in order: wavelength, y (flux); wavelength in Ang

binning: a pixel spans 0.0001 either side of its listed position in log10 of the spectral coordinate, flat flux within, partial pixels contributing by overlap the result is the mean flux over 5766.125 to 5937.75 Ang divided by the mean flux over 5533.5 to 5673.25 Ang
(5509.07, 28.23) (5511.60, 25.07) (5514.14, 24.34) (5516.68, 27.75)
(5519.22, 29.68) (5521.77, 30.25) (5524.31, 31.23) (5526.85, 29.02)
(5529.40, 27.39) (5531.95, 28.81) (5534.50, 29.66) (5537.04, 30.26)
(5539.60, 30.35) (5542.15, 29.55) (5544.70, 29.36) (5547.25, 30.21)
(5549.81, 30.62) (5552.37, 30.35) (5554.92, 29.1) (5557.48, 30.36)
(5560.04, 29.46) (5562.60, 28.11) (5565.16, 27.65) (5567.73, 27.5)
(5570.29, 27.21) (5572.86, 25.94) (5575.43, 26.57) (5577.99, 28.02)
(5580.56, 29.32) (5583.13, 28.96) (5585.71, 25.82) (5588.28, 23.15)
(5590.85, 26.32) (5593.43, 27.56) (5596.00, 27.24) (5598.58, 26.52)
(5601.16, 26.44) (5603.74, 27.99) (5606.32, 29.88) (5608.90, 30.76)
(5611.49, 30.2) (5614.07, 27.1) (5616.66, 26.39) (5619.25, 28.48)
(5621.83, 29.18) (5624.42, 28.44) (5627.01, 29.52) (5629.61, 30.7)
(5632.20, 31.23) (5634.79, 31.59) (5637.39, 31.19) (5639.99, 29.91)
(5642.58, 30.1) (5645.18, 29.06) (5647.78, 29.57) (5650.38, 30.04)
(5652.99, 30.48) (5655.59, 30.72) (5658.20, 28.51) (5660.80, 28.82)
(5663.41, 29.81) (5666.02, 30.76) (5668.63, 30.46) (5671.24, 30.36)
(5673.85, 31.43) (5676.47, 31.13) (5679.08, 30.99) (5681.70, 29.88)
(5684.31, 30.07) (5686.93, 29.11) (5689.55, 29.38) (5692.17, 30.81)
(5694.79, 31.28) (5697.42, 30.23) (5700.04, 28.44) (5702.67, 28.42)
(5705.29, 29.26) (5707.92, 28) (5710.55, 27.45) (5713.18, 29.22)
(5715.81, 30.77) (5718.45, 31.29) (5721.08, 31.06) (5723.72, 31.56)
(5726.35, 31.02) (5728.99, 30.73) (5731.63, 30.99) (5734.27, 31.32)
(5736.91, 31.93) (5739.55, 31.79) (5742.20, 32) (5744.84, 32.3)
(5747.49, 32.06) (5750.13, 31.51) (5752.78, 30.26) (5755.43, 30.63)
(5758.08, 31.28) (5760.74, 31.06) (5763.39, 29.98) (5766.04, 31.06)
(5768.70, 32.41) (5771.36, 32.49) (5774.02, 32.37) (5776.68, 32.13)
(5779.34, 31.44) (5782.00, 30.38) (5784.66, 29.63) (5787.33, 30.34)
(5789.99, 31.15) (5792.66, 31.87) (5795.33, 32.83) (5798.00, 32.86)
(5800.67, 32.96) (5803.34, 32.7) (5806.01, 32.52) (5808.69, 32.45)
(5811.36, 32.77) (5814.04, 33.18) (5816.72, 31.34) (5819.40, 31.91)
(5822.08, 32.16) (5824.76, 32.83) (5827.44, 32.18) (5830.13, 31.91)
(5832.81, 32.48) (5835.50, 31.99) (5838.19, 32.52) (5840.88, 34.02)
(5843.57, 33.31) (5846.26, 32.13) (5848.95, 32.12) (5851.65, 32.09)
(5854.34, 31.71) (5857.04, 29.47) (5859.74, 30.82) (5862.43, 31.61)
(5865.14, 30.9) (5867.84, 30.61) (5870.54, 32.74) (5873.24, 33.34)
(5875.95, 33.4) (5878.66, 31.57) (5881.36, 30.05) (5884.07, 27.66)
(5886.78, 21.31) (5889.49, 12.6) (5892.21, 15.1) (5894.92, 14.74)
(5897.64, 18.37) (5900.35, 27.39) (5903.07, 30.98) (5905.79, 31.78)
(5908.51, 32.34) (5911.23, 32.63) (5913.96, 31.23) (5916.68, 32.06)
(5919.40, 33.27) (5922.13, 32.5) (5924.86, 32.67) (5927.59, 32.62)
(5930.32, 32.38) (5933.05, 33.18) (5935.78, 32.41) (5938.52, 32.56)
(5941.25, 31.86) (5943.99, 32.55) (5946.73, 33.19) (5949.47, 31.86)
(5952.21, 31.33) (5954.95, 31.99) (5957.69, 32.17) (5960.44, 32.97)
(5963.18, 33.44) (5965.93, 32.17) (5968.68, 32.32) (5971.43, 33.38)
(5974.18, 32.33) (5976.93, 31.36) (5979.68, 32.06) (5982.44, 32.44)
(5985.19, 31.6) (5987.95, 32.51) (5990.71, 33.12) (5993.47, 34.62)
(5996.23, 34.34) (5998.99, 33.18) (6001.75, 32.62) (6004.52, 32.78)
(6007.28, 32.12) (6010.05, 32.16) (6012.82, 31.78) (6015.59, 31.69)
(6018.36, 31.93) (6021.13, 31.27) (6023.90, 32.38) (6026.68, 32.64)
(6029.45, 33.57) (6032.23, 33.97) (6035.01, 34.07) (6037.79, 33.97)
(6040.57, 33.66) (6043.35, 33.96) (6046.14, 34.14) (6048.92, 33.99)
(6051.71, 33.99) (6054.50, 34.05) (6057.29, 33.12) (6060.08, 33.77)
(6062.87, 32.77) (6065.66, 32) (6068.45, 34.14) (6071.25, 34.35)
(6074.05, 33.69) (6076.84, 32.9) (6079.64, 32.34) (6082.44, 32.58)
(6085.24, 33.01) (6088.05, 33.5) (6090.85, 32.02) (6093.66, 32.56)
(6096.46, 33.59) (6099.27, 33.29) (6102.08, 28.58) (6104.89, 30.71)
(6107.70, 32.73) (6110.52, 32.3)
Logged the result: 1.1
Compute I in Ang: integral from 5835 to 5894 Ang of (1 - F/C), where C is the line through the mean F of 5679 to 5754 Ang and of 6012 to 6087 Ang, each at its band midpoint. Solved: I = 4.12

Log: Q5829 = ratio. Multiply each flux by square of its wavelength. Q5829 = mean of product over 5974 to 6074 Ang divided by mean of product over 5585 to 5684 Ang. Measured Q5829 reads 1.29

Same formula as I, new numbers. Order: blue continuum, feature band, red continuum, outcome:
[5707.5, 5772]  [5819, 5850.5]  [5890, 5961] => -2.06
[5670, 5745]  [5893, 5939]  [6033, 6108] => 2.88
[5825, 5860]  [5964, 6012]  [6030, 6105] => 0.22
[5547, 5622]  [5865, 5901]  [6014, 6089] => 6.72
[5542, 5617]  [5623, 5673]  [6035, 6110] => -2.21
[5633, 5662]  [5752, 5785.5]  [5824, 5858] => 0.22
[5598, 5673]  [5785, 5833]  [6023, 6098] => -1.71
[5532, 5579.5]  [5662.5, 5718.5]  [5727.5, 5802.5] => 1.22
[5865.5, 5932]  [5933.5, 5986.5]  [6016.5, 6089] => -3.33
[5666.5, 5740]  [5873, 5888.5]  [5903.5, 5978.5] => 1.44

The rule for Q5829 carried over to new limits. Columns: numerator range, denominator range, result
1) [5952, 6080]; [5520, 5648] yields 1.33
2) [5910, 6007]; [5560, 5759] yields 1.22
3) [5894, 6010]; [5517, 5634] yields 1.26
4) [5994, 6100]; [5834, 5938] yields 1.17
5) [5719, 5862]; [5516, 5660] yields 1.18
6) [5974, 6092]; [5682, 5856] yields 1.15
